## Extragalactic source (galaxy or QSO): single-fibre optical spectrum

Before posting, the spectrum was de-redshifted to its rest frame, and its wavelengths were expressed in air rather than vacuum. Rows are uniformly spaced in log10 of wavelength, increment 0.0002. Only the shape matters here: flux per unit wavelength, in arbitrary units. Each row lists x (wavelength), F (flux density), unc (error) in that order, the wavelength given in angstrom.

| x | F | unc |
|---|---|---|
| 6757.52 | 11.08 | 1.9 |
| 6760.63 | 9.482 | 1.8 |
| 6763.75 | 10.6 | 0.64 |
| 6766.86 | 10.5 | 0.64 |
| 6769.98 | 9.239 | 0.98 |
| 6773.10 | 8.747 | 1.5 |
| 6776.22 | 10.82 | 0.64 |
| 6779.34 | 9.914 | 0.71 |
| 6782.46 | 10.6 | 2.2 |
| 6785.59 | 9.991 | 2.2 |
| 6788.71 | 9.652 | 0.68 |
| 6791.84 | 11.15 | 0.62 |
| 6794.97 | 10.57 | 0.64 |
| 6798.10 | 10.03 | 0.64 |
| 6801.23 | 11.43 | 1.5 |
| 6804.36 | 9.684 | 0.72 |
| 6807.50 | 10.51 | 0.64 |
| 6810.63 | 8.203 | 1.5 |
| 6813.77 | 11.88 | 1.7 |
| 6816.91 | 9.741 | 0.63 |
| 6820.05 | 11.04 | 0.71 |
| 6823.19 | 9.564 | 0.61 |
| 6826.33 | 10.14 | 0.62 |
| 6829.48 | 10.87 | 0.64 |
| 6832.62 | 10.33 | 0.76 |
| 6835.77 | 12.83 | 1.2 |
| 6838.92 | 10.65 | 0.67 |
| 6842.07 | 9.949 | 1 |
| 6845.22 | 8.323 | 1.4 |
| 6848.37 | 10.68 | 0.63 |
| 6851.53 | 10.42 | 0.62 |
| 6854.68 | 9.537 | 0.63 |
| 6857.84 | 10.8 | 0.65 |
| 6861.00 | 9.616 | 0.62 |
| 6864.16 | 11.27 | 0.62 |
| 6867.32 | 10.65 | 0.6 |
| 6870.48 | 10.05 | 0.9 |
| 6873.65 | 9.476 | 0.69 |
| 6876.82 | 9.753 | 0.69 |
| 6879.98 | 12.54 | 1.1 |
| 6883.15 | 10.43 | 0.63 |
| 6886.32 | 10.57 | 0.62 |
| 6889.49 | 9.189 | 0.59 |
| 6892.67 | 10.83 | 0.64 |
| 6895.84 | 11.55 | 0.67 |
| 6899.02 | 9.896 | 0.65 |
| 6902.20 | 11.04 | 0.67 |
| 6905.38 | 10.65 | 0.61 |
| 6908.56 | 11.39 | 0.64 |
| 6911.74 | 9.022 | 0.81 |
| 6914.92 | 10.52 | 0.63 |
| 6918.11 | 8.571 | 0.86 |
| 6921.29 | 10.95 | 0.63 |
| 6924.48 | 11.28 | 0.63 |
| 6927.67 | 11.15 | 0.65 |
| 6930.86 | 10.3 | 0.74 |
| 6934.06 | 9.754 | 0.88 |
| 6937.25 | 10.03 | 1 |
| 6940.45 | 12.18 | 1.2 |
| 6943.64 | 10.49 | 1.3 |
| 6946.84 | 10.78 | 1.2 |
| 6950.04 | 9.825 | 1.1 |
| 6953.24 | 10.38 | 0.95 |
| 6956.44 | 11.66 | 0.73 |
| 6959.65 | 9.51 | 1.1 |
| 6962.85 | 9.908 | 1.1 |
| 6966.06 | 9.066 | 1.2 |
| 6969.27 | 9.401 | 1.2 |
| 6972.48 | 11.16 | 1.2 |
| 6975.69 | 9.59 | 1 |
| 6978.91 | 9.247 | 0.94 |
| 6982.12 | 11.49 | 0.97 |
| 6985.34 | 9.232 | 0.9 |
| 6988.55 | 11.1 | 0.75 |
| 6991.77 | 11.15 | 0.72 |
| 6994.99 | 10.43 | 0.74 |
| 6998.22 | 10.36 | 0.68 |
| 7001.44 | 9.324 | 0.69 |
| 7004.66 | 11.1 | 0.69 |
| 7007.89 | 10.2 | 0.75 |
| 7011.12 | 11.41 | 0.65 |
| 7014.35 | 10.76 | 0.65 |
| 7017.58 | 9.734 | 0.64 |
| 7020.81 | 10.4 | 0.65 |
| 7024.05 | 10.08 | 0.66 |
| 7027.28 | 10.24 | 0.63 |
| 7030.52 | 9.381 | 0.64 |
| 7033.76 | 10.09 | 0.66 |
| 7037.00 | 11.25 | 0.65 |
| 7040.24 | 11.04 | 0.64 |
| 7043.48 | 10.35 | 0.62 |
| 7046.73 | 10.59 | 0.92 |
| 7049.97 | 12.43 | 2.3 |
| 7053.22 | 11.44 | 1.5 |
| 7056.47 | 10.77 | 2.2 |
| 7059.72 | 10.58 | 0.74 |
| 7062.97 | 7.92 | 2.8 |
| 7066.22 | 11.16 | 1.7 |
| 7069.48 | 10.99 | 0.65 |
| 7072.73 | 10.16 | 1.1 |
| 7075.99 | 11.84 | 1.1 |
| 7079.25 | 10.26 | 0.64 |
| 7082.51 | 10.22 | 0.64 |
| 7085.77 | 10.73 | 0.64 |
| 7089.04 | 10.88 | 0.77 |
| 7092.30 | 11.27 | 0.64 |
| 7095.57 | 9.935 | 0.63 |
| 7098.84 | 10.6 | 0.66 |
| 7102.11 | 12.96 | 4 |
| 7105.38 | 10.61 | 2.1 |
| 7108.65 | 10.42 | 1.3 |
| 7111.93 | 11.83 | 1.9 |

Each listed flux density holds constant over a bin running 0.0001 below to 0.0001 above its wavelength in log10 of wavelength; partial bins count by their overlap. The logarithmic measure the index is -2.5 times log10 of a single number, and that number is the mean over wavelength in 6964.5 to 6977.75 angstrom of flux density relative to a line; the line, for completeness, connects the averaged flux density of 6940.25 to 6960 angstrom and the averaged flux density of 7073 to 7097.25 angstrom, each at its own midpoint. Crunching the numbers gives 0.09 mag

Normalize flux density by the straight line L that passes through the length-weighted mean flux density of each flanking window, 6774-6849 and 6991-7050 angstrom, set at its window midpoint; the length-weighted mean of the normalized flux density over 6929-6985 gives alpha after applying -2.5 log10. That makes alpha 0.02 mag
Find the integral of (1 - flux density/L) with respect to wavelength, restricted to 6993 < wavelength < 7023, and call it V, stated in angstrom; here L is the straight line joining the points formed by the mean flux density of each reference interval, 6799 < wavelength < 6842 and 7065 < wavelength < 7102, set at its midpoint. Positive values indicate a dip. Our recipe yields 0.9 angstrom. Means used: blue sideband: 10.5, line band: 10.4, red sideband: 10.8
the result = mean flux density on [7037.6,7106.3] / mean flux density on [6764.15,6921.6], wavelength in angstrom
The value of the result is 1.0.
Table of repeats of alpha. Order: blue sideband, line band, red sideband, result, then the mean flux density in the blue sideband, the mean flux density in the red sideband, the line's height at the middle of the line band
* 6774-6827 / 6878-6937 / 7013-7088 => -0.01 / 10.3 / 10.5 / 10.4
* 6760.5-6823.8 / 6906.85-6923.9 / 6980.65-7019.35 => 0.02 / 10.2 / 10.5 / 10.4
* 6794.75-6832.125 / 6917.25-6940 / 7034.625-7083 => 0.01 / 10.3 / 10.7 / 10.5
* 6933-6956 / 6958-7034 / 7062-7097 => 0.04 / 10.6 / 10.5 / 10.6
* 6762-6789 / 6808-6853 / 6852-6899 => -0.01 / 10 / 10.4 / 10.2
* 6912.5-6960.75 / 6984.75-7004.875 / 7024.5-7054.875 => 0.02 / 10.5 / 10.7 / 10.6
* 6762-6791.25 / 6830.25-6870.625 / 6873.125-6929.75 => -0.01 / 10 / 10.5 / 10.3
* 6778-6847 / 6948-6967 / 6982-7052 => 0.04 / 10.3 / 10.5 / 10.5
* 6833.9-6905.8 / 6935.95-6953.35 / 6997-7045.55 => -0.02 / 10.5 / 10.4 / 10.4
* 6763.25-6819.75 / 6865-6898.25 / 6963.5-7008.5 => -0.03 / 10.2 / 10.2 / 10.2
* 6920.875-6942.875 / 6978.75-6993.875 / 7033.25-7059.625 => 0.03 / 10.8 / 11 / 10.9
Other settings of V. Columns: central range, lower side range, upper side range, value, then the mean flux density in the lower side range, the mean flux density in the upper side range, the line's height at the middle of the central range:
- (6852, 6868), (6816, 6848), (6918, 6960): 0.1 angstrom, 10.4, 10.6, 10.4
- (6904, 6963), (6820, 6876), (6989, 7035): -0.7 angstrom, 10.3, 10.4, 10.3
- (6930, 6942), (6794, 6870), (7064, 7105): 0.0 angstrom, 10.4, 10.9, 10.6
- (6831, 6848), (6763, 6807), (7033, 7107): -0.2 angstrom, 10.2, 10.8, 10.3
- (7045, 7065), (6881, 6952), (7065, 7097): 0.1 angstrom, 10.5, 10.7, 10.7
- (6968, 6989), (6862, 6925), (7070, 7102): 0.9 angstrom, 10.5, 10.8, 10.6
